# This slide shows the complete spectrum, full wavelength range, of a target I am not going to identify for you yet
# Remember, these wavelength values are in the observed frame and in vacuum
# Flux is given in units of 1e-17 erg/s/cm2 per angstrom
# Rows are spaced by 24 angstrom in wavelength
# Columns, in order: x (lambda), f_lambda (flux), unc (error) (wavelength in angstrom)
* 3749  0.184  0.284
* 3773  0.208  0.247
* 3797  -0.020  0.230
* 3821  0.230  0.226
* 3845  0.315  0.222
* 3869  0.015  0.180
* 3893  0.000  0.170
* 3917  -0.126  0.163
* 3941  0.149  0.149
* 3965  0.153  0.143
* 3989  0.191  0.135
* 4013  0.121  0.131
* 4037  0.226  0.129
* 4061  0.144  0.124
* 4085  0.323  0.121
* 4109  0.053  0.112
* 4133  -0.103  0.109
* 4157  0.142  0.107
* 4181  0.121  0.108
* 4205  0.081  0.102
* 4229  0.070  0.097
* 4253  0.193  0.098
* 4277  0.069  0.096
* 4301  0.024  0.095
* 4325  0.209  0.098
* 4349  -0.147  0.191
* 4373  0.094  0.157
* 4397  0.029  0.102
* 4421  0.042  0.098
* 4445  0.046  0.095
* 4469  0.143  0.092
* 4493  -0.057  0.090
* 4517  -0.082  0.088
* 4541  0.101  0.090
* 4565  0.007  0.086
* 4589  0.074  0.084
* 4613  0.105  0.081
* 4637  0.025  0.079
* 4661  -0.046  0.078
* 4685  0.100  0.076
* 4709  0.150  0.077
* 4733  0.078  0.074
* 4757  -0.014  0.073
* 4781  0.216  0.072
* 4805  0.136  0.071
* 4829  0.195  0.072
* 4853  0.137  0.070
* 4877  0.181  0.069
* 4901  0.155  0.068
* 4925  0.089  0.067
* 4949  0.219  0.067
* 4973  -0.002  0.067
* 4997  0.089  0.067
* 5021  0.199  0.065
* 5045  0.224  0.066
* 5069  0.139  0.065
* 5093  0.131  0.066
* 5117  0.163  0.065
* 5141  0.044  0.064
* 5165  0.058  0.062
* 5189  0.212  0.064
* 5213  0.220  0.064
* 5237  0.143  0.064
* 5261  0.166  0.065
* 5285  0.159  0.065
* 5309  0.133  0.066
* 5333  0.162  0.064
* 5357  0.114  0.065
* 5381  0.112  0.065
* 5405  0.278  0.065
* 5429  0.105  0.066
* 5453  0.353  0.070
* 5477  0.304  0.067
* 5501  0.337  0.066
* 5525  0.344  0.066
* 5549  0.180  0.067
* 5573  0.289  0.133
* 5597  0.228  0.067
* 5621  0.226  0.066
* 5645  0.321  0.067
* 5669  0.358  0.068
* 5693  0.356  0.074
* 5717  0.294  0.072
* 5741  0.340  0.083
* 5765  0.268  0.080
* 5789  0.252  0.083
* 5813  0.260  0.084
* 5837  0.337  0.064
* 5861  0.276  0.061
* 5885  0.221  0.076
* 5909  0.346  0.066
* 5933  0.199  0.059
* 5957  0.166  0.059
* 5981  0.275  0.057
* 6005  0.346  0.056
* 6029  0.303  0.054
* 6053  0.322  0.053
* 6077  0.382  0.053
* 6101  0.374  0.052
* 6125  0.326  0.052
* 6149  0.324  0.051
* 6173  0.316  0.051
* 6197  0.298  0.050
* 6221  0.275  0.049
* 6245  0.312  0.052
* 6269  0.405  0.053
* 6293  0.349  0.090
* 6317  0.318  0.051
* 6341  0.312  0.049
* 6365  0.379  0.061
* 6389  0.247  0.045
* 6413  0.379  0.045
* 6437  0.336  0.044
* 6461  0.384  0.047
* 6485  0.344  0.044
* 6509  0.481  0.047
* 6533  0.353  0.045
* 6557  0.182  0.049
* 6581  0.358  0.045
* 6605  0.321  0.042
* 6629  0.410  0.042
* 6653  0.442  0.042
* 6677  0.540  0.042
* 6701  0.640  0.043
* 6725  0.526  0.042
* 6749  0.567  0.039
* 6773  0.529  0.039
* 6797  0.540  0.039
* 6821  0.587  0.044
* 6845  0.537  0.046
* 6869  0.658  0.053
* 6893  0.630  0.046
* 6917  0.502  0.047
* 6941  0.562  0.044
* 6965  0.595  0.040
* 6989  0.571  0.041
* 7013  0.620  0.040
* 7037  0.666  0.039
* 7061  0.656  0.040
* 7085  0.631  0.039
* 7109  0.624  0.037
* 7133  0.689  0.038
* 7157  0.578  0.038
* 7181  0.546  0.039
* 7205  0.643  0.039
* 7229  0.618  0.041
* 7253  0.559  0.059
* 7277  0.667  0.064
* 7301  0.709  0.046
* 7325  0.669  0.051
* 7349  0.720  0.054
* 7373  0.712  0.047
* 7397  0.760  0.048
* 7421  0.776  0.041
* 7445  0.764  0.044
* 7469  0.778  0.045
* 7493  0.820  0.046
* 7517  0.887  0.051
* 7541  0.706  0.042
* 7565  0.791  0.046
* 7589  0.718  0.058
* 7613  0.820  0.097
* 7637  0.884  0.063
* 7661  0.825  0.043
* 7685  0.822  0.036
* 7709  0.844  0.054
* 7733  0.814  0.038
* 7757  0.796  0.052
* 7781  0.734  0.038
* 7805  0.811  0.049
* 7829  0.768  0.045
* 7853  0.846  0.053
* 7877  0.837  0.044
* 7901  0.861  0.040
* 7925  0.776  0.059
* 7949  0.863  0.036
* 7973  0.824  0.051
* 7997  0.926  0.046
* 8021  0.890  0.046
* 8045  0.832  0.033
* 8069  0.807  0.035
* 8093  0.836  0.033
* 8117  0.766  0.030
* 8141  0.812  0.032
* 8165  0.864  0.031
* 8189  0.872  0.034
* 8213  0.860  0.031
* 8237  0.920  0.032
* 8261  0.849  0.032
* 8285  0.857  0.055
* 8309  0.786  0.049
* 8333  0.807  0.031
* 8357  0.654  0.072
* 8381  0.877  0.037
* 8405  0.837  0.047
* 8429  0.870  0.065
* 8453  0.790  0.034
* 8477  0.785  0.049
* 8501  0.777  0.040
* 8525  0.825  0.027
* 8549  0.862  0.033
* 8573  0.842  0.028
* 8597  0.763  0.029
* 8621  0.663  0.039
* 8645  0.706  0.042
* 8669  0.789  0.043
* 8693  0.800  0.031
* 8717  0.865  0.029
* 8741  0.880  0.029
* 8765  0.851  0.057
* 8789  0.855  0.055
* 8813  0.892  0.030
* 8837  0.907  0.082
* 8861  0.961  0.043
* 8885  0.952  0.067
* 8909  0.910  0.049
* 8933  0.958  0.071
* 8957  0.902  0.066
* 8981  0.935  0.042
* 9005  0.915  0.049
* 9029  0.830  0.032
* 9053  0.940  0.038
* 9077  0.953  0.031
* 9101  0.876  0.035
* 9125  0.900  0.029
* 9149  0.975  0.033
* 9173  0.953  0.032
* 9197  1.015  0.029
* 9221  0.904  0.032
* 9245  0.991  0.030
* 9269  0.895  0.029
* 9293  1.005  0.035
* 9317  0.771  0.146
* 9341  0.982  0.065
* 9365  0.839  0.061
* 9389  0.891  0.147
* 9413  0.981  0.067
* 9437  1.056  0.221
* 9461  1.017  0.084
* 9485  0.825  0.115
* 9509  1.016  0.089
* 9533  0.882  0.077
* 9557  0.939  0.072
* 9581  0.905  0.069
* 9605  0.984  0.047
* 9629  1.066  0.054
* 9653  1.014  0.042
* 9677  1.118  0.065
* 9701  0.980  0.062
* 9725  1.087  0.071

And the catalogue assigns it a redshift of 0.666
